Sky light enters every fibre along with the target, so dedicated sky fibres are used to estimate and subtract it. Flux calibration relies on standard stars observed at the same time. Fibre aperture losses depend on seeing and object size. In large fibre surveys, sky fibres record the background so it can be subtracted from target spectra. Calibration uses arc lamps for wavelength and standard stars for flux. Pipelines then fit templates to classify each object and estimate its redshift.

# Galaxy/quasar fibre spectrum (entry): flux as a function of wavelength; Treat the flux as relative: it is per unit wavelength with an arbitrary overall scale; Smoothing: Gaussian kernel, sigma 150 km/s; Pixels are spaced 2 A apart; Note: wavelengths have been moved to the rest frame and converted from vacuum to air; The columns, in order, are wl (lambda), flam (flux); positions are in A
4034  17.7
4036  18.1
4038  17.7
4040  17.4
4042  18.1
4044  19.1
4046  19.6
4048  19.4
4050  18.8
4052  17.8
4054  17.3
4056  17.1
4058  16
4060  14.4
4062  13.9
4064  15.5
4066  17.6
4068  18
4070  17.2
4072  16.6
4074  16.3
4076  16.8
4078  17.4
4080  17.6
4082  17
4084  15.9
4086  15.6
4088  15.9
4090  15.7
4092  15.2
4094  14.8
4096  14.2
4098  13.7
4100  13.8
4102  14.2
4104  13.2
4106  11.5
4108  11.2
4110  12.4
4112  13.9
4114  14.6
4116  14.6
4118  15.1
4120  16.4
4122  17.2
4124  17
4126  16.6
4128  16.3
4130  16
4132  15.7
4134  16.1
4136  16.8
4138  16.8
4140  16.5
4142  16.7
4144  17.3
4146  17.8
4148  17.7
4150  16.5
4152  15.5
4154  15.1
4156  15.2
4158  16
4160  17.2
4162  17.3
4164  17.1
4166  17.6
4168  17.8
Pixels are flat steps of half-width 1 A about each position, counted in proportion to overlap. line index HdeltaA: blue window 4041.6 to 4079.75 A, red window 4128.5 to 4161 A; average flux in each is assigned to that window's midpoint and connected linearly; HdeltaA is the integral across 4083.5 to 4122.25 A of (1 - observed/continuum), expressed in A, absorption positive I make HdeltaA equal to 5.6 A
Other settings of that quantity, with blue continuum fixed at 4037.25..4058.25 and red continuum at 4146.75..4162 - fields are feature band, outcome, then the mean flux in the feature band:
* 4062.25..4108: 5.2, 15.5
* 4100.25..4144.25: 4.1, 15.2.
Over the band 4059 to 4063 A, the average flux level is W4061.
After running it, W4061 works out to 14.2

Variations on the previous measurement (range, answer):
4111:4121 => 14.9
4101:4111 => 12.5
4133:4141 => 16.6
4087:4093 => 15.6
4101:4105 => 13.7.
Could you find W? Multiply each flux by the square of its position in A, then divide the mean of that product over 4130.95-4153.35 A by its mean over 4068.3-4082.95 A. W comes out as 1.01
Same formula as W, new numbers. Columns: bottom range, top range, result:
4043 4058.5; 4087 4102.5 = 0.83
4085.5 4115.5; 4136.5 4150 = 1.25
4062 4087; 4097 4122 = 0.85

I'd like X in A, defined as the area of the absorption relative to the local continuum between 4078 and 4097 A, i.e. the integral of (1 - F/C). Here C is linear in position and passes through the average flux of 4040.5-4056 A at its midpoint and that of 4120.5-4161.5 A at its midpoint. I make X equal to 1.9 A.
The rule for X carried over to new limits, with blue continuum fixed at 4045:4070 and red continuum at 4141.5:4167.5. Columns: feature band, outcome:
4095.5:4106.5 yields 2.2 A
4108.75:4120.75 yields 1.8 A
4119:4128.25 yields 0.1 A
